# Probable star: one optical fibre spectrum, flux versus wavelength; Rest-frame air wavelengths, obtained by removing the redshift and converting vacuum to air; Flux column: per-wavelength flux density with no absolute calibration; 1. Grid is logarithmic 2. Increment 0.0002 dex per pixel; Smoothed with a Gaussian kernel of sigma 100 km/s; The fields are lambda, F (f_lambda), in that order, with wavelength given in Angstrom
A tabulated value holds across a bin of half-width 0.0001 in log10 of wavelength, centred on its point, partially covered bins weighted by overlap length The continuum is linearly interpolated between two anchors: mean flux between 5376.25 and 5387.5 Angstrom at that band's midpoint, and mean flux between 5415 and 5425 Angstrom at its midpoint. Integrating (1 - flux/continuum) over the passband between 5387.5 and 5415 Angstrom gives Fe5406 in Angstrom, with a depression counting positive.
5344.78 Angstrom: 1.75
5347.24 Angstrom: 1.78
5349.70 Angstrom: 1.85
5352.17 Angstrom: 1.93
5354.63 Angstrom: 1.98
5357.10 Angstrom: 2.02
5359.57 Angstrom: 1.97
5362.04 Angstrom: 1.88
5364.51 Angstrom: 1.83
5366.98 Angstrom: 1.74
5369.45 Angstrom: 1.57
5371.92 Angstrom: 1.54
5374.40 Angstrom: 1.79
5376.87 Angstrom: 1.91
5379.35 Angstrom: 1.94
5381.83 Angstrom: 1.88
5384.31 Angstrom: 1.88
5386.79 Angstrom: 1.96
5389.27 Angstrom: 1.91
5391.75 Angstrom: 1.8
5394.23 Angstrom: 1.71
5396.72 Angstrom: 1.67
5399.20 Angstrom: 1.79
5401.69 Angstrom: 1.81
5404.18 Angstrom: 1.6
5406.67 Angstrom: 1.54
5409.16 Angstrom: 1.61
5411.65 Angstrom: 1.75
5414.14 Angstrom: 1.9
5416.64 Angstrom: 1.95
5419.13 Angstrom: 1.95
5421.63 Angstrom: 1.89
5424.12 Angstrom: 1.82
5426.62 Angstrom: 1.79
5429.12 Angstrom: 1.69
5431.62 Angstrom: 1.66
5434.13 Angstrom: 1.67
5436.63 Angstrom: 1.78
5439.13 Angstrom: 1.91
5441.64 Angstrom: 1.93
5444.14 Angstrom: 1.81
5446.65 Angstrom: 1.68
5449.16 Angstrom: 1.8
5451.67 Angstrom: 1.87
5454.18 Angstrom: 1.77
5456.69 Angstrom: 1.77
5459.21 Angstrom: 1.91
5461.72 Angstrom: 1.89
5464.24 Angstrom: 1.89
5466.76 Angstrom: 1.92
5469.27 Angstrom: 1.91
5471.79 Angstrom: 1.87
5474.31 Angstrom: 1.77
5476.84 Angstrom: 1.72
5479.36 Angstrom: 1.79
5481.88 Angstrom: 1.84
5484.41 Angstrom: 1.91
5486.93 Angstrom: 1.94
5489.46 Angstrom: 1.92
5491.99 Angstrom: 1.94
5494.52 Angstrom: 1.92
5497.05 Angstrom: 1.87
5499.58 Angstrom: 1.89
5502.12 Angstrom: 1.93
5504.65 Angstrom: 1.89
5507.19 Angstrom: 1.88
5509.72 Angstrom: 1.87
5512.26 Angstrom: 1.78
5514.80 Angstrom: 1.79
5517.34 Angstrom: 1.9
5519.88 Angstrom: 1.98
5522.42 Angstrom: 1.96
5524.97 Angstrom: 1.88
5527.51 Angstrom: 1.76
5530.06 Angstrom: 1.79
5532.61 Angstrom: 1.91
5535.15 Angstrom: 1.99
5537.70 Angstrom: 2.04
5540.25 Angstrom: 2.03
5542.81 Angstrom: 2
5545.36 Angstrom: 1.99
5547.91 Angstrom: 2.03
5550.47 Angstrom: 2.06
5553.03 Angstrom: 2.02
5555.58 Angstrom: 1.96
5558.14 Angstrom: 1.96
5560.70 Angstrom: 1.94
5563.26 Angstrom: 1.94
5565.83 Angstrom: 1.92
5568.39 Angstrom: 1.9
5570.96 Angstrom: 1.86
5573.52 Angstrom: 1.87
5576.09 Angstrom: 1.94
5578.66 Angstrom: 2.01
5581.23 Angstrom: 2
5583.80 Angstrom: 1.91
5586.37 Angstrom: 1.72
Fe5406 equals 2.5 Angstrom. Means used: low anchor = 1.91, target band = 1.74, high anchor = 1.91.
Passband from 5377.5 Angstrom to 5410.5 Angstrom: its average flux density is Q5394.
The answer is 1.78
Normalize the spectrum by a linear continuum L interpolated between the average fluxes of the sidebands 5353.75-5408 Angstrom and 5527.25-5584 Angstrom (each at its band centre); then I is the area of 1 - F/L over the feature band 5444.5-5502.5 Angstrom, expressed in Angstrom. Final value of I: 0.8 Angstrom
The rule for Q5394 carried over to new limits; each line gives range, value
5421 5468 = 1.81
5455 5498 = 1.87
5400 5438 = 1.76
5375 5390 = 1.91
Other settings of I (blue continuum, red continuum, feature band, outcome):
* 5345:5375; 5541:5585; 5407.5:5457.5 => 1.94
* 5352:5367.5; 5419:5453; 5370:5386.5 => 0.56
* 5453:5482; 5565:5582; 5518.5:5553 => -1.14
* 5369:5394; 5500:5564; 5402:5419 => 0.91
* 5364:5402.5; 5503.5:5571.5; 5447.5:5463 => 0.22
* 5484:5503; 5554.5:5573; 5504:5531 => 0.78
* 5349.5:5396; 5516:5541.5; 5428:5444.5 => 0.87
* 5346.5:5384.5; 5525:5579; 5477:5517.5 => 0.88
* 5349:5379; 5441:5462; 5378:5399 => -0.11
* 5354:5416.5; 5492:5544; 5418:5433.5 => 0.32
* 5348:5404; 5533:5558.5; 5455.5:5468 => 0.28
